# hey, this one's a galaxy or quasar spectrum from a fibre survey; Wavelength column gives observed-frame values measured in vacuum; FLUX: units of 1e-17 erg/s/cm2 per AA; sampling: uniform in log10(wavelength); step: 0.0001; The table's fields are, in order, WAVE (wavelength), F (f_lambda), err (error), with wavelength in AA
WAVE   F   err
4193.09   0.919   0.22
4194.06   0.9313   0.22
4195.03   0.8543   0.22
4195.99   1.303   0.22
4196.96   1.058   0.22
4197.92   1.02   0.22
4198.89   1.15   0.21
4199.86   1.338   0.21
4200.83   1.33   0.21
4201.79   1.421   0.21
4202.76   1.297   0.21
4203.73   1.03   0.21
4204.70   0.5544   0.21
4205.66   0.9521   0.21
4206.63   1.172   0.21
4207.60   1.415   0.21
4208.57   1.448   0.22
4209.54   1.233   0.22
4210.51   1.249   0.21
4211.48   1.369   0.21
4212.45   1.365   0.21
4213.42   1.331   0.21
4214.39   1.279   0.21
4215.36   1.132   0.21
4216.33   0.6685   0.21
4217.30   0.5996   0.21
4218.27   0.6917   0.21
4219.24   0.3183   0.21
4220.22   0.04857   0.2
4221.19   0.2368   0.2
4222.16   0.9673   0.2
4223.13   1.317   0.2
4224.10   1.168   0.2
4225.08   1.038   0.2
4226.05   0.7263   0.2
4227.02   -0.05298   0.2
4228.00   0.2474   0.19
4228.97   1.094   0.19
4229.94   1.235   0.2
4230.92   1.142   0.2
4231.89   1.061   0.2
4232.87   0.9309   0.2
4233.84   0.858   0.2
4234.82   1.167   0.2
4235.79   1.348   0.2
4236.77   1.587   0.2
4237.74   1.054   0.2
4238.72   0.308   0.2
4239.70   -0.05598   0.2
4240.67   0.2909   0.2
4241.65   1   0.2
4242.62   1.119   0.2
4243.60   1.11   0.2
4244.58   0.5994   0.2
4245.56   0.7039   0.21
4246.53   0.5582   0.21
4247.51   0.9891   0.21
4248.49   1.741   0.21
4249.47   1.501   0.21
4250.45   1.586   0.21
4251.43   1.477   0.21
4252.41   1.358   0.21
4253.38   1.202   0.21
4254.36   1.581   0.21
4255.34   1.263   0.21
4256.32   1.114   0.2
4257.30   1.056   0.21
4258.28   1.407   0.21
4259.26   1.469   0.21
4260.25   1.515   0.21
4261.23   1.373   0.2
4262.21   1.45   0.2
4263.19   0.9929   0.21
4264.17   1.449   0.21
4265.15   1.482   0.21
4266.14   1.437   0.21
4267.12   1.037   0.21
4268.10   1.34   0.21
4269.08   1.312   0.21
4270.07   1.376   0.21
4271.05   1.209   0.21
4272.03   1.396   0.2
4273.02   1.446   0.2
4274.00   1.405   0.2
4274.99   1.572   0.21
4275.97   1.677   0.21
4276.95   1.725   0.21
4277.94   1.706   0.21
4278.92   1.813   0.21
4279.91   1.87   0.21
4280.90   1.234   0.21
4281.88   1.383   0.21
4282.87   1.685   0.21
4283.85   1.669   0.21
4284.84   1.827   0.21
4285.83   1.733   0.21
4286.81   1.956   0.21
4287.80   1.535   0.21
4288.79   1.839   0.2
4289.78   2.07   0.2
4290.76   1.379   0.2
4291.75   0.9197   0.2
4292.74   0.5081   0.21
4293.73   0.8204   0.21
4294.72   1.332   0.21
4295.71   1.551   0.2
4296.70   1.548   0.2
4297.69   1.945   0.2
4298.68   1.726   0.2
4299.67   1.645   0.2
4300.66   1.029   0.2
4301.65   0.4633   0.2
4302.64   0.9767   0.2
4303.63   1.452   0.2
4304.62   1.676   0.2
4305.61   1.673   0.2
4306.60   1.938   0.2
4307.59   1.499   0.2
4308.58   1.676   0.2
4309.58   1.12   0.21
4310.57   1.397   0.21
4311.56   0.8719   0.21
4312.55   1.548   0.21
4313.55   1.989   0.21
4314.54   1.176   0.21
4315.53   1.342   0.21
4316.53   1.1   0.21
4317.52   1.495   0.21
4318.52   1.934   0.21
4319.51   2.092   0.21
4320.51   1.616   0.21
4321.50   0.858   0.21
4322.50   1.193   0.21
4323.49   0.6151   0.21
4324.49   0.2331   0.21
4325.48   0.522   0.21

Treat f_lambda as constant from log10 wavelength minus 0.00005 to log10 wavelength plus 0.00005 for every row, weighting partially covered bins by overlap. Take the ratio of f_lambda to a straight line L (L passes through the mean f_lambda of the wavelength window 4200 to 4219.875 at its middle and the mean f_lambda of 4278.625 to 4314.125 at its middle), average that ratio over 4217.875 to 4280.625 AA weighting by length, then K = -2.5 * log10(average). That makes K 0.14 mag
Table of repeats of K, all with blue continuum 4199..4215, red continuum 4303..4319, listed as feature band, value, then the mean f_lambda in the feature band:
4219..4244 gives 0.49 mag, 0.822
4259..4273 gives 0.03 mag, 1.35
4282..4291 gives -0.21 mag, 1.74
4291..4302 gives 0.17 mag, 1.24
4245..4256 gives 0.07 mag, 1.26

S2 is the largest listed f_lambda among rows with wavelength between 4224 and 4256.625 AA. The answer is 1.741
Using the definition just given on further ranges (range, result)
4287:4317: 2.07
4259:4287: 1.956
